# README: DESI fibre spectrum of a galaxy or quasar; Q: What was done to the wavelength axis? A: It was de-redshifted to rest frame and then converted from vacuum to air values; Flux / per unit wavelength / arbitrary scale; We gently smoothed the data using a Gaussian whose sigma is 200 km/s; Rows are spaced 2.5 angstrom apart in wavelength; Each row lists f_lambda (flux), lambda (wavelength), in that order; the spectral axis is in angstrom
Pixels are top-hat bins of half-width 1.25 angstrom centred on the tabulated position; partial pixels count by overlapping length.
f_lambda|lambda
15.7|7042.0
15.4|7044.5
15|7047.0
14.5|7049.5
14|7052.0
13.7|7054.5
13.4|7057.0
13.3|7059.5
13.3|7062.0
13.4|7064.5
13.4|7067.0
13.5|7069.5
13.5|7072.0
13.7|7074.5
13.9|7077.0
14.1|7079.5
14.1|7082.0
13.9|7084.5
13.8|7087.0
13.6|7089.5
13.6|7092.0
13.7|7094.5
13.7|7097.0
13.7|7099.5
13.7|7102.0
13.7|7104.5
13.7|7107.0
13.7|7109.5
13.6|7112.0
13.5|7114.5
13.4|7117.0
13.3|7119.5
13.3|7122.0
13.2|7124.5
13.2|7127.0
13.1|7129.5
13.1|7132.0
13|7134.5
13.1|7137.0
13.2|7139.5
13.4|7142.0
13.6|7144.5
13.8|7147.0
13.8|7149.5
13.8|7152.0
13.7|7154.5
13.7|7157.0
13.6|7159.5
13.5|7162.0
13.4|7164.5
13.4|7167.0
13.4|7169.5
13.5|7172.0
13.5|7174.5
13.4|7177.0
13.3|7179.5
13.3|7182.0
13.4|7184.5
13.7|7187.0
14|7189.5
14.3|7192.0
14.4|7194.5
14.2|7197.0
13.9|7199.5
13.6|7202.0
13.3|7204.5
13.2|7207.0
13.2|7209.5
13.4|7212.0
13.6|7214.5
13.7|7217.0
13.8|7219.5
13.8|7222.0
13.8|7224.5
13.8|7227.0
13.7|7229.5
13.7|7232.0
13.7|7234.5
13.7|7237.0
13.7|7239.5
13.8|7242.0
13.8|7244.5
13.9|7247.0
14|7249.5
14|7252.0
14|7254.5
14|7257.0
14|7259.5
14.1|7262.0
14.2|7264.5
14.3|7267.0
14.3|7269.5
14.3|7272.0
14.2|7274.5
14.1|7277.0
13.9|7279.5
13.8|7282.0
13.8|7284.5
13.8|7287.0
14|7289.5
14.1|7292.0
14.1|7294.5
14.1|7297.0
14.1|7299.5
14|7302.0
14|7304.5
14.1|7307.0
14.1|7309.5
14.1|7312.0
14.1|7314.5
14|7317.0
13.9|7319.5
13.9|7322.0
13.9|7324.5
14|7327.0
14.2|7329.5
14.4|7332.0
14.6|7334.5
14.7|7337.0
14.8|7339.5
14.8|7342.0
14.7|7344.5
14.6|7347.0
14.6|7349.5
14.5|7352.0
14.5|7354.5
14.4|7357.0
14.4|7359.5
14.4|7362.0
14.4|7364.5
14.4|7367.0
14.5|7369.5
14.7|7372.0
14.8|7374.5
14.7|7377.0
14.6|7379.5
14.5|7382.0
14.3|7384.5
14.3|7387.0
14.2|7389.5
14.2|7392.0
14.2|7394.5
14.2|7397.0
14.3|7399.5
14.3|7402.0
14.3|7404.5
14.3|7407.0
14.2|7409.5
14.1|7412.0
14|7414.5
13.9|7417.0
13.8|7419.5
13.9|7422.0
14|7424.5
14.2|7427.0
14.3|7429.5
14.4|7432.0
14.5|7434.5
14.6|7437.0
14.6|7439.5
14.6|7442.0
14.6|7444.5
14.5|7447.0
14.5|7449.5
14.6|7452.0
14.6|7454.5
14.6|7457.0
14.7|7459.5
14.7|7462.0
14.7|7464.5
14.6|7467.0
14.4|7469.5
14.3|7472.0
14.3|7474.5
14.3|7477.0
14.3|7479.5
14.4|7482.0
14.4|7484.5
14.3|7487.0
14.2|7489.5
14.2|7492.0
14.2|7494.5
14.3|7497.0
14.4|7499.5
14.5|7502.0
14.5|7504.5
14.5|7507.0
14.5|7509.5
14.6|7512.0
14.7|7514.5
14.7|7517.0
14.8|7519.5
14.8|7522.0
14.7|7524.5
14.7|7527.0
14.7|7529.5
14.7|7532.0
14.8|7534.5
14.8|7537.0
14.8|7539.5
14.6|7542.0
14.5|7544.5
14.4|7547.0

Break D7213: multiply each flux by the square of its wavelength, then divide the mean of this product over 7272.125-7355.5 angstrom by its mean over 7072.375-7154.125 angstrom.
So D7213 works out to 1.11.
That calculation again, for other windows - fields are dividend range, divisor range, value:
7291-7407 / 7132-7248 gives 1.10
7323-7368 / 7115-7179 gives 1.14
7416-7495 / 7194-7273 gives 1.10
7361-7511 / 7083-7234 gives 1.14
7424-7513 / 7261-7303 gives 1.08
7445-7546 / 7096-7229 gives 1.17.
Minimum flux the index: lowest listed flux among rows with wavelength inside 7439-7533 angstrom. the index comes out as 14.2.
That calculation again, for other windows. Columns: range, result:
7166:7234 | 13.2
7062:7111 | 13.3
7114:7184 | 13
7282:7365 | 13.8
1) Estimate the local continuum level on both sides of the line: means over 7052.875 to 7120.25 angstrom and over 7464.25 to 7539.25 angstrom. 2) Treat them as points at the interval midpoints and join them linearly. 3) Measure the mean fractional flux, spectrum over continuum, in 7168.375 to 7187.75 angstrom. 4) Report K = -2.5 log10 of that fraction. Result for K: 0.03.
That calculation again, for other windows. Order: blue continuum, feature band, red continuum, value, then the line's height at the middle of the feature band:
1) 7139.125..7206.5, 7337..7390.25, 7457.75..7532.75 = -0.03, 14.1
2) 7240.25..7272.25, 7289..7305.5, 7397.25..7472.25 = 0.00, 14.1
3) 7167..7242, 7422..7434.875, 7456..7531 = 0.01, 14.3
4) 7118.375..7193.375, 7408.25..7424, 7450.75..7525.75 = 0.02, 14.3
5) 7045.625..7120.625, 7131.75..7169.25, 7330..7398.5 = 0.03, 13.9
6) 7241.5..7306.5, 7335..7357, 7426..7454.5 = -0.03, 14.2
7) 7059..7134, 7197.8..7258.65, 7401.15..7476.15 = 0.01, 13.9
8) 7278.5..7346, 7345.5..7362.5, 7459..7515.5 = -0.02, 14.2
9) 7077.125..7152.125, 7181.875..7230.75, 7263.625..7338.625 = 0.01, 13.8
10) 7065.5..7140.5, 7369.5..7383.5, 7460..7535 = -0.03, 14.2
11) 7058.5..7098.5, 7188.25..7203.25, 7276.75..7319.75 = -0.02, 13.8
